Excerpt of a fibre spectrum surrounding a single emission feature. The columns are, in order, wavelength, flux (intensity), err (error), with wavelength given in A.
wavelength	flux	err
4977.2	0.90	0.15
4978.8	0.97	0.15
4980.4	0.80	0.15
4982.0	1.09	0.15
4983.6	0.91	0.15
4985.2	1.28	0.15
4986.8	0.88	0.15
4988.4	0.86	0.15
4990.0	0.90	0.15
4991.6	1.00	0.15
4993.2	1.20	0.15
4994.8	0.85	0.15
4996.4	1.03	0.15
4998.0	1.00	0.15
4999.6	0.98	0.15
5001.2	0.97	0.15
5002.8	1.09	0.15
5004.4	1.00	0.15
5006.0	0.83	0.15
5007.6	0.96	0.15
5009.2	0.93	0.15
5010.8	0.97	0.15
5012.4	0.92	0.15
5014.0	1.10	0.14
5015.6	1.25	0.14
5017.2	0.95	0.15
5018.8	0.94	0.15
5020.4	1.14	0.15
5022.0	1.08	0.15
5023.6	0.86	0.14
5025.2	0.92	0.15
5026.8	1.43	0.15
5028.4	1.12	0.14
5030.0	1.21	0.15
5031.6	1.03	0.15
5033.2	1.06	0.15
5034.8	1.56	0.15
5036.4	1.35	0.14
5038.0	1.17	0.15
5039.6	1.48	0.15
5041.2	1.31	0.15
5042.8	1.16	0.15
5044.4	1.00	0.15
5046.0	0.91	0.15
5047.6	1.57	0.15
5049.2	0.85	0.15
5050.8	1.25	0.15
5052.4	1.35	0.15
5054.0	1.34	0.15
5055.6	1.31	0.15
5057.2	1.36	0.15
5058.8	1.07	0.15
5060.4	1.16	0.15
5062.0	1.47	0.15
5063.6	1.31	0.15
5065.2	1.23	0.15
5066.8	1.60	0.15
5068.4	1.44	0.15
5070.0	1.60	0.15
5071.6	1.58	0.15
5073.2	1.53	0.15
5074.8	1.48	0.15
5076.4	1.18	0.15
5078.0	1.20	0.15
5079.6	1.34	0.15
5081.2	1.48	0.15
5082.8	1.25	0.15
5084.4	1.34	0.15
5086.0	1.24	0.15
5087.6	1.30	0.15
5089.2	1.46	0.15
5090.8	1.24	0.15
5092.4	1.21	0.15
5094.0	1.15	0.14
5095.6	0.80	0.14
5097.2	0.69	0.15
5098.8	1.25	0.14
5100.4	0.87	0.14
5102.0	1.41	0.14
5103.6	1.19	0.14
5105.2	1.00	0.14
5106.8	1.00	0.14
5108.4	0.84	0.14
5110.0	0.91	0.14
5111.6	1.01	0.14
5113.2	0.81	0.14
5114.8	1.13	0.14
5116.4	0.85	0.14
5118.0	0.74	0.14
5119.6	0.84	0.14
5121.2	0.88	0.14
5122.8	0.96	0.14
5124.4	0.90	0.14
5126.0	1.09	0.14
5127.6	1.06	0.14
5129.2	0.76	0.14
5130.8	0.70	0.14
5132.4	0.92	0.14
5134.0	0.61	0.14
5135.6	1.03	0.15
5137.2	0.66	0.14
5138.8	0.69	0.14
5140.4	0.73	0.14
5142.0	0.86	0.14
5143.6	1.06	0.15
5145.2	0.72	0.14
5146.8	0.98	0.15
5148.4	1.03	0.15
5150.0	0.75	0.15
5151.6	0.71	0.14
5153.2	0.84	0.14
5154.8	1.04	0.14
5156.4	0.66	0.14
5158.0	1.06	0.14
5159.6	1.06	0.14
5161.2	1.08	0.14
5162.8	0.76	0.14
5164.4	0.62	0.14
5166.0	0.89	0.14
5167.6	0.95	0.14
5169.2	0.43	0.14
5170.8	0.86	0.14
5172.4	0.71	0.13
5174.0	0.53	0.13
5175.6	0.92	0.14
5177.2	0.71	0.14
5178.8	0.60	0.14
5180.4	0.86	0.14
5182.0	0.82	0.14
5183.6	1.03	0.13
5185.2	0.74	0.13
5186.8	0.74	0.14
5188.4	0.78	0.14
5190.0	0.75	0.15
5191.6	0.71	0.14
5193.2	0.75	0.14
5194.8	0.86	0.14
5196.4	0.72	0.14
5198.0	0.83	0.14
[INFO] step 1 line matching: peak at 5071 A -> C IV 1549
